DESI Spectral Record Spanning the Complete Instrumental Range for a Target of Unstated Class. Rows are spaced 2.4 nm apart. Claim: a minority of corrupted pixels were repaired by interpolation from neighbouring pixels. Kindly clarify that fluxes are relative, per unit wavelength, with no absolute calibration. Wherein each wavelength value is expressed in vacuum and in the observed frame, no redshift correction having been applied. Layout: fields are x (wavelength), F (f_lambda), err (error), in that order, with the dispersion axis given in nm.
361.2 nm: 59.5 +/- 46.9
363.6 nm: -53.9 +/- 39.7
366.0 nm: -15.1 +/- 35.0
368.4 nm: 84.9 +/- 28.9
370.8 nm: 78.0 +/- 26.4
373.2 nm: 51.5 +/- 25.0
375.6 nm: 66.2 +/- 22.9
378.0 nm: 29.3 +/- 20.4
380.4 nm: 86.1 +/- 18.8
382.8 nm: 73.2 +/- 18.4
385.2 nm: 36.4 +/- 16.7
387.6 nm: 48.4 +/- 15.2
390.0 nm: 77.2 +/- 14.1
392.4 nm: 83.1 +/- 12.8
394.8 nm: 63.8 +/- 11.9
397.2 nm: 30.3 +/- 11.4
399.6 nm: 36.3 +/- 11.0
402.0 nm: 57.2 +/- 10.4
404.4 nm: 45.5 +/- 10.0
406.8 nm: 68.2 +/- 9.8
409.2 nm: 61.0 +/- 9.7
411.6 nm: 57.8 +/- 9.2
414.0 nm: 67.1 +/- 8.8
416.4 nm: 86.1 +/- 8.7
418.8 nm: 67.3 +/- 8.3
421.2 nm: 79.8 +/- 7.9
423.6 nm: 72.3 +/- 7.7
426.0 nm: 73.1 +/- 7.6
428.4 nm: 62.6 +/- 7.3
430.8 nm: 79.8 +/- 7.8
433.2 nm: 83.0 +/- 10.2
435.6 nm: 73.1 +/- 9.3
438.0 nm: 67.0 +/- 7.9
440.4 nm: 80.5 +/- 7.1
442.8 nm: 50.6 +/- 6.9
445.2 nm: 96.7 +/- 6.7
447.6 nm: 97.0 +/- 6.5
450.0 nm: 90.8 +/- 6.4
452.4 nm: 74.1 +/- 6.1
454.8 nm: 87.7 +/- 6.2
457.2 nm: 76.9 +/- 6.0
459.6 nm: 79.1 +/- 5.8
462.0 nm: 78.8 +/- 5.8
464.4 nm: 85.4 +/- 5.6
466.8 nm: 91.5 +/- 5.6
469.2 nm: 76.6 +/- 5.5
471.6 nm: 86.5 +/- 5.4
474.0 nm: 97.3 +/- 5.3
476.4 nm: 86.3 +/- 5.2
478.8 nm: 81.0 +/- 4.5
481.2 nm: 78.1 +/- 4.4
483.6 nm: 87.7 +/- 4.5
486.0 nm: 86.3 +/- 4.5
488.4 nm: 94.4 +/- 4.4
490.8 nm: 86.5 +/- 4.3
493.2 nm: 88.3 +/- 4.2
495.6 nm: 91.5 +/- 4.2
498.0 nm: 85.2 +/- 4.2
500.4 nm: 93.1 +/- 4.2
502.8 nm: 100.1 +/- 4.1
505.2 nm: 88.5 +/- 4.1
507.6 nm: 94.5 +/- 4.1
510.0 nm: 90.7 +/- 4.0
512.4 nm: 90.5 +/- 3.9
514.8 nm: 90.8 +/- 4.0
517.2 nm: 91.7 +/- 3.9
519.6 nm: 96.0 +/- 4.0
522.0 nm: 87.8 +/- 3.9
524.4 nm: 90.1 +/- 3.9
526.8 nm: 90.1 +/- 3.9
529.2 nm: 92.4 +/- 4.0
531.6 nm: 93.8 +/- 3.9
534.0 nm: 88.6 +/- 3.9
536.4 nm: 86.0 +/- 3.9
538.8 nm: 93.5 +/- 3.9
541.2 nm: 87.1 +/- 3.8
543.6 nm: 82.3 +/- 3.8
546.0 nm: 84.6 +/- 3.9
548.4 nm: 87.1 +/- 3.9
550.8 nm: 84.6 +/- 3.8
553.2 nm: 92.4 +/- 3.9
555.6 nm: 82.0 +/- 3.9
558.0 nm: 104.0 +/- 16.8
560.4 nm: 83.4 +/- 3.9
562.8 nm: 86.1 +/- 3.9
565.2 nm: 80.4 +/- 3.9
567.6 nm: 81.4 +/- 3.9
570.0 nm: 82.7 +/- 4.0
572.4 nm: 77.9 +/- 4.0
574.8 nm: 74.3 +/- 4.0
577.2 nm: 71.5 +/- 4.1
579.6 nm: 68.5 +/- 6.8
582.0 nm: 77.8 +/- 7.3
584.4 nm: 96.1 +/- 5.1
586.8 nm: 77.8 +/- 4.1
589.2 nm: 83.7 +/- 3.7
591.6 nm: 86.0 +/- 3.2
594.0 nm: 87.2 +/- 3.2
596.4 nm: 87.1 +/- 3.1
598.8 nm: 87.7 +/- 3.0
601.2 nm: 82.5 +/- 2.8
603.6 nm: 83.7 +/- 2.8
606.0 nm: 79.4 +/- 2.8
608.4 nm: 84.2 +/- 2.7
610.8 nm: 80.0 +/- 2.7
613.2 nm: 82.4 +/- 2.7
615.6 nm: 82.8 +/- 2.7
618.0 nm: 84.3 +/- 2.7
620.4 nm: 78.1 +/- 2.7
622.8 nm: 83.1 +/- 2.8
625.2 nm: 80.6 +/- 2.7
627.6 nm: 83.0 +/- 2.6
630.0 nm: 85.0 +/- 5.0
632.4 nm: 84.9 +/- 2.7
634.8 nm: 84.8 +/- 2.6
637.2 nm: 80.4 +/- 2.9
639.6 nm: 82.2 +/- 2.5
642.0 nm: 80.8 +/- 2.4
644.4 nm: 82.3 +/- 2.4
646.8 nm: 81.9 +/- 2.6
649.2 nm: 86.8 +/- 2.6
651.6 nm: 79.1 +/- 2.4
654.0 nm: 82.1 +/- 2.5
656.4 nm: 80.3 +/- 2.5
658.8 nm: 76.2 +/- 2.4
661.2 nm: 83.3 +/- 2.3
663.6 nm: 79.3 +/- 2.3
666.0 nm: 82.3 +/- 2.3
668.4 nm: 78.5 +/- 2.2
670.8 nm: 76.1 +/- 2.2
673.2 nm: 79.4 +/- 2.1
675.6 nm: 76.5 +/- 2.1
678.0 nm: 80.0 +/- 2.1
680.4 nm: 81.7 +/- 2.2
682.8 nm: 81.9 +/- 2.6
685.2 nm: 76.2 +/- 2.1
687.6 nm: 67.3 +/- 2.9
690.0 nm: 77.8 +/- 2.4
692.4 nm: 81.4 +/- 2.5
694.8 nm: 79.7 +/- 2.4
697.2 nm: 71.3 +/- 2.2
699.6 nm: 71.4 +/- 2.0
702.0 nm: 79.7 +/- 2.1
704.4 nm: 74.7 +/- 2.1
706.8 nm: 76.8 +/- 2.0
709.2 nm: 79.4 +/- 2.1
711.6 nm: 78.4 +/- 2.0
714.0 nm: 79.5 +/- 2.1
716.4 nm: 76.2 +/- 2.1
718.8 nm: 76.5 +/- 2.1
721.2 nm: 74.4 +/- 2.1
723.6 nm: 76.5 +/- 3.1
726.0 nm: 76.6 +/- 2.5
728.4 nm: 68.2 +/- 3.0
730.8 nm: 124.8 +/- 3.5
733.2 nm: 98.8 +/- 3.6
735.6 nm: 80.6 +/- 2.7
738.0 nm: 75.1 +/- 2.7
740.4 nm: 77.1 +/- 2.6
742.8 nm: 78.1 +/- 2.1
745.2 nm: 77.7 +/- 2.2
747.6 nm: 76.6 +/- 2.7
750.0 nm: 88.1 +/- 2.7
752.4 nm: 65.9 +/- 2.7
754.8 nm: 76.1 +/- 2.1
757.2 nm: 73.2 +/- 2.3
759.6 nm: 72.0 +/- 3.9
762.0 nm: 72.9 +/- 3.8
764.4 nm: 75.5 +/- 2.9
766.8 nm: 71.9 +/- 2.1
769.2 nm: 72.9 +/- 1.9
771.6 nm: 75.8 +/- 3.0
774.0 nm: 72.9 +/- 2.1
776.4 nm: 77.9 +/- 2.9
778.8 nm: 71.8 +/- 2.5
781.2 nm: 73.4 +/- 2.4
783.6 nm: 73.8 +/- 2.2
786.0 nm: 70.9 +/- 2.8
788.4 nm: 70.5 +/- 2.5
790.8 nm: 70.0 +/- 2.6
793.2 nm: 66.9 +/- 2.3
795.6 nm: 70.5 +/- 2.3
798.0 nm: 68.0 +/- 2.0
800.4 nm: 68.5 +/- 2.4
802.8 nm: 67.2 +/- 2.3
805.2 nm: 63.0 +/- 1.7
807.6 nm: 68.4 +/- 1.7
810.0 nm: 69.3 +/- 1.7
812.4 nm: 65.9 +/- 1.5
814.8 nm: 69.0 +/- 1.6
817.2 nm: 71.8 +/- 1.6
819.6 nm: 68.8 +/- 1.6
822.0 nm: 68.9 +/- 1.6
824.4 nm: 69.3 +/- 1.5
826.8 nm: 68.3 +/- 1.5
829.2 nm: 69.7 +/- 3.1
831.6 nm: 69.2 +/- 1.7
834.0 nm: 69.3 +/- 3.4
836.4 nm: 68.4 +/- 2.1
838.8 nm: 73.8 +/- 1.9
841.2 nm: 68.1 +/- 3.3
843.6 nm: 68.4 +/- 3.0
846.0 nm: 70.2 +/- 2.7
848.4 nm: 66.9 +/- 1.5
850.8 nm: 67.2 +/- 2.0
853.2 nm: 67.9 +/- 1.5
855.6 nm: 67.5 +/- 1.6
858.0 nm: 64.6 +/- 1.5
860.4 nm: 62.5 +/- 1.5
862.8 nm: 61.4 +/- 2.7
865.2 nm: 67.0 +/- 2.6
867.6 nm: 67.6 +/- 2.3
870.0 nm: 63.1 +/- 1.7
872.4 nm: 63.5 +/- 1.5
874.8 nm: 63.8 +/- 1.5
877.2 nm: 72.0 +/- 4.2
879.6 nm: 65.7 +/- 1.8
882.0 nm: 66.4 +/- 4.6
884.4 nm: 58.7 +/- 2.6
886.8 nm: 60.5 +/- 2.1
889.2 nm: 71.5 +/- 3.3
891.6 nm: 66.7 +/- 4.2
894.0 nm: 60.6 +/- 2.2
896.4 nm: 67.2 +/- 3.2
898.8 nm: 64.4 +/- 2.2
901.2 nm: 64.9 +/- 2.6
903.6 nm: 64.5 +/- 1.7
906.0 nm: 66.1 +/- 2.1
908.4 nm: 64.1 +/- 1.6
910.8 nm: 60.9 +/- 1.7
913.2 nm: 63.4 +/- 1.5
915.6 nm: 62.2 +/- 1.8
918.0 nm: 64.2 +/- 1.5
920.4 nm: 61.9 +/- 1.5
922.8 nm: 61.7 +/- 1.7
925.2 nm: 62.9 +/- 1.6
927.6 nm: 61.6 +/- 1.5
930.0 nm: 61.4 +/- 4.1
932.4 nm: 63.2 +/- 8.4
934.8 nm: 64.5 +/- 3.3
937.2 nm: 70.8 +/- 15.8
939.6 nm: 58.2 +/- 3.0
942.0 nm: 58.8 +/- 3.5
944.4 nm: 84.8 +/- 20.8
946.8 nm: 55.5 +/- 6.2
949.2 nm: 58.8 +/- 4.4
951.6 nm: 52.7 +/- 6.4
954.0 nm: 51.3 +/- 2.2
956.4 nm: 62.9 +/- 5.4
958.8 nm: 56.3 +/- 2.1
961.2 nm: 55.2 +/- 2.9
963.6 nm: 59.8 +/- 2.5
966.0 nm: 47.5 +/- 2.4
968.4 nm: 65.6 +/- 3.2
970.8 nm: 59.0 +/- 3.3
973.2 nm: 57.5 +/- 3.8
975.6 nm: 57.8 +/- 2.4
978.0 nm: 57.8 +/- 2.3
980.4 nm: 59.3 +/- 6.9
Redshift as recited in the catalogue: 0.11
